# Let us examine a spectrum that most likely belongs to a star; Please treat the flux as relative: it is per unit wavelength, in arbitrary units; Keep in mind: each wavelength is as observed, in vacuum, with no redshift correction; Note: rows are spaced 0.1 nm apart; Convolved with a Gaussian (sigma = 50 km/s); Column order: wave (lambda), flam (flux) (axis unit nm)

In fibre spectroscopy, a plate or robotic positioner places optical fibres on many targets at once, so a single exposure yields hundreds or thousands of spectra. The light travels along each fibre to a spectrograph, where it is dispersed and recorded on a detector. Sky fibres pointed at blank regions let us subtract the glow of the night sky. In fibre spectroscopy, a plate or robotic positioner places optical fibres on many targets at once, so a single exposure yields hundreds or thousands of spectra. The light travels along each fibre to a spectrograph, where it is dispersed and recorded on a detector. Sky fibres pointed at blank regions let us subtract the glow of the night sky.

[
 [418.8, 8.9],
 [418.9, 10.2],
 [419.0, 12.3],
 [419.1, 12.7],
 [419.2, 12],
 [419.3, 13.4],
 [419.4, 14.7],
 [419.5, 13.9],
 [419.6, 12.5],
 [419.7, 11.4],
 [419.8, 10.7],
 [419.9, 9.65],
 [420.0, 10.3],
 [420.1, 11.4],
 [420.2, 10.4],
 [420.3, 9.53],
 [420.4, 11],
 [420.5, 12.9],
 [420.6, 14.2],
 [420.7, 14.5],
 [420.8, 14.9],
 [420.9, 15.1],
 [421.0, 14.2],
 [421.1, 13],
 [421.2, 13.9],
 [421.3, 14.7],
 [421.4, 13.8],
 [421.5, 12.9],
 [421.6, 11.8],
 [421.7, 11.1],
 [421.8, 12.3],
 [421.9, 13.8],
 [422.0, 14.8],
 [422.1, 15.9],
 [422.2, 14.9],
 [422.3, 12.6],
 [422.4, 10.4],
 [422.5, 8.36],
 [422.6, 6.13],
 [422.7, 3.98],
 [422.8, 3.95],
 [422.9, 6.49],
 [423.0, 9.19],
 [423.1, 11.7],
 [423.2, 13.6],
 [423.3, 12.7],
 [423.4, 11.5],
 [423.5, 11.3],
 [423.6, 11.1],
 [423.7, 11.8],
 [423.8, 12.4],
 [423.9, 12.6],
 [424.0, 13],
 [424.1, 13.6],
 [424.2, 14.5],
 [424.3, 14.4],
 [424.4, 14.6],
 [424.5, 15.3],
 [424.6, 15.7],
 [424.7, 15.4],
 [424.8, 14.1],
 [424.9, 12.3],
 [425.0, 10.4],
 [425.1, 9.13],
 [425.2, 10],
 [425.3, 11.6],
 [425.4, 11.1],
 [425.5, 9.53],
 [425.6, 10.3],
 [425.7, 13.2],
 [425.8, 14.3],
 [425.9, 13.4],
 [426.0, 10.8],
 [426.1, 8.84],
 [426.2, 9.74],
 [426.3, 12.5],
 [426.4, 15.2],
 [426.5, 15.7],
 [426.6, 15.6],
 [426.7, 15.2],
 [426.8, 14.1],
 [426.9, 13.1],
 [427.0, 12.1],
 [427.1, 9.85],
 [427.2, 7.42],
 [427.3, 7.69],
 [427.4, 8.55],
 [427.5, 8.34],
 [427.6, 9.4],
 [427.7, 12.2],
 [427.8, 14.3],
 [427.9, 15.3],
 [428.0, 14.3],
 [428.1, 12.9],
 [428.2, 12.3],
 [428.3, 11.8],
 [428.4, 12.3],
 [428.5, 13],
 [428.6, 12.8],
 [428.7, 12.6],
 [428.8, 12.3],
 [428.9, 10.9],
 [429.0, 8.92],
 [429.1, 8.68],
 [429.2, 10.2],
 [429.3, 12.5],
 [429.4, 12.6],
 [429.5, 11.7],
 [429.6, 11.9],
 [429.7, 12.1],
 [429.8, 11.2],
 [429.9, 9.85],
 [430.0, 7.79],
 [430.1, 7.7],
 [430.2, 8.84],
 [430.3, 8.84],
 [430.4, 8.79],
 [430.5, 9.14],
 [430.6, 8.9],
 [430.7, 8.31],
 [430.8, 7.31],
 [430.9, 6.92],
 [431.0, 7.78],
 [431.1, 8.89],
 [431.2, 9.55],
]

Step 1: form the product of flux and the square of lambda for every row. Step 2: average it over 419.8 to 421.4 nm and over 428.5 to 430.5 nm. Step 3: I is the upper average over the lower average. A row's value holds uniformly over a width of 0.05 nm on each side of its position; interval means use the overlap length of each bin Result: 0.87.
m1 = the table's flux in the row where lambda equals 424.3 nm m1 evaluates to 14.4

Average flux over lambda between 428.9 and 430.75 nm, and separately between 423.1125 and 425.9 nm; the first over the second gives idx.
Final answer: 0.79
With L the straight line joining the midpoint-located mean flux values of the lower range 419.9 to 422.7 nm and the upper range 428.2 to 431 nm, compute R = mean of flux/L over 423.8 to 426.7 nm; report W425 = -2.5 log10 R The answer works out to -0.13 mag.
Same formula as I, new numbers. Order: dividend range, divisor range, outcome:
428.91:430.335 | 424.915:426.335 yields 0.94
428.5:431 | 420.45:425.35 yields 0.84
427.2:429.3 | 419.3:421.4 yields 0.93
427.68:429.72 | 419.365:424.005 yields 1.06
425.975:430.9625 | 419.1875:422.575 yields 0.91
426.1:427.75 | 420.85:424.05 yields 1.01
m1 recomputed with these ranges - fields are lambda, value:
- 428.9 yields 10.9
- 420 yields 10.3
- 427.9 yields 15.3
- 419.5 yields 13.9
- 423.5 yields 11.3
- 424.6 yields 15.7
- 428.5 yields 13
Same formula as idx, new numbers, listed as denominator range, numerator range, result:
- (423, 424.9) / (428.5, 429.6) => 0.87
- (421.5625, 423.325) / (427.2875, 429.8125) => 1.08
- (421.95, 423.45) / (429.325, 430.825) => 0.94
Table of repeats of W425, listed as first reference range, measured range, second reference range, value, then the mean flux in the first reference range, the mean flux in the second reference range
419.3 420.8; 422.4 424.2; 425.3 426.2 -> 0.13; 12.1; 11.3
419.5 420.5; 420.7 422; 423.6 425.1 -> -0.16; 11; 13.3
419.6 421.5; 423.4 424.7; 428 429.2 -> -0.10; 12.5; 11.7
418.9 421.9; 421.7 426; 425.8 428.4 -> 0.04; 12.6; 12.1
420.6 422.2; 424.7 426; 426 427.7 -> 0.03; 13.8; 11.5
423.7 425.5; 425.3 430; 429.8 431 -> -0.13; 12.8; 8.49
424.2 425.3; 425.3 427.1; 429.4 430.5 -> -0.03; 13.1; 9.96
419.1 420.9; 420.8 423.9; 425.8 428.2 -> 0.05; 12.3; 12.1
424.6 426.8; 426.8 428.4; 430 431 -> -0.07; 12.4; 8.25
